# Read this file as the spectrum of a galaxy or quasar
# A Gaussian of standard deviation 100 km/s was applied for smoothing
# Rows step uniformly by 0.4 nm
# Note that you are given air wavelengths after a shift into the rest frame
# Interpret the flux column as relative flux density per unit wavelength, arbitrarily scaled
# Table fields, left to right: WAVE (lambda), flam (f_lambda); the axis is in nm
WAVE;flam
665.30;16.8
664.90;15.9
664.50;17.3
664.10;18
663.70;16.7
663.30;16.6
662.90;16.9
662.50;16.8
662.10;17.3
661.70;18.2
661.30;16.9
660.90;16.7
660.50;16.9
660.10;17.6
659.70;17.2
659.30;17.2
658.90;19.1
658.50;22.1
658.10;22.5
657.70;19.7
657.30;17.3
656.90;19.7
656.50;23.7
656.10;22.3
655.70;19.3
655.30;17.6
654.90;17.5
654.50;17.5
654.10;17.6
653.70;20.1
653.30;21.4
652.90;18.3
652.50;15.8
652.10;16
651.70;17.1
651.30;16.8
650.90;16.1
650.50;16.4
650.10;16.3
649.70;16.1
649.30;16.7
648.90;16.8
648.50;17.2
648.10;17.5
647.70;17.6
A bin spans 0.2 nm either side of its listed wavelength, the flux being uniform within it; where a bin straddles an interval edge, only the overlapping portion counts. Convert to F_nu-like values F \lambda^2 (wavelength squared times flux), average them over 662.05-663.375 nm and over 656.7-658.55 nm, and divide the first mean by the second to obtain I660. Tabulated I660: 0.9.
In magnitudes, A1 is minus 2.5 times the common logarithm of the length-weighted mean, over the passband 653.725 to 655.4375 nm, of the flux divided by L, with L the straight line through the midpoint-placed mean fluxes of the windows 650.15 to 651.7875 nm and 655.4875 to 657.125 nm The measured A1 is 0.11 mag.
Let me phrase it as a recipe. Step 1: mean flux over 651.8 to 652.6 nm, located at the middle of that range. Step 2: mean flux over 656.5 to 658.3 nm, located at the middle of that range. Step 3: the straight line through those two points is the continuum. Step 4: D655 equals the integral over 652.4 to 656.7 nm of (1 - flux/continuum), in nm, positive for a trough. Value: -0.32 nm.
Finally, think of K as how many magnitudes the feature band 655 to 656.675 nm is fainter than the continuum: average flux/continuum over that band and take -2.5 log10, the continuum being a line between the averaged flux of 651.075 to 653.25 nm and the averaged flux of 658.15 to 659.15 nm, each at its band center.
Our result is -0.072 mag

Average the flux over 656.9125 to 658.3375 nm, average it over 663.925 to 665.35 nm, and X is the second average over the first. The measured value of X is 0.86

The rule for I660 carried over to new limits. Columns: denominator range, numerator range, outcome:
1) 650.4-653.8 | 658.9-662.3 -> 1.02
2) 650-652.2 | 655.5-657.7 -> 1.26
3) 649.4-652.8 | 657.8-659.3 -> 1.28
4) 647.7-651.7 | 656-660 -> 1.22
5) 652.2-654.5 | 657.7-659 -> 1.17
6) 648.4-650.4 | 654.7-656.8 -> 1.23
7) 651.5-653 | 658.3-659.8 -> 1.16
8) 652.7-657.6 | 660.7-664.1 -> 0.90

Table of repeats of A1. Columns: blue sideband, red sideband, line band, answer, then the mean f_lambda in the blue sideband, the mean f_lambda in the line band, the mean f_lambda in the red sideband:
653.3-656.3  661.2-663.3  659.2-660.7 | 0.03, 19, 17.2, 17.2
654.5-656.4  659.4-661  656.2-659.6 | -0.11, 19.2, 20.1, 17.1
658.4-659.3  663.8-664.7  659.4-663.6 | 0.09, 19.7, 17.1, 17.5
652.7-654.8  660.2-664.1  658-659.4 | -0.14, 18.9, 20.3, 17.1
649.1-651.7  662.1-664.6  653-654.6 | -0.16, 16.5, 19.2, 17.1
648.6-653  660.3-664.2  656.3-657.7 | -0.20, 16.6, 20.2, 17.1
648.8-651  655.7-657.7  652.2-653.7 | -0.02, 16.4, 18.5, 20.5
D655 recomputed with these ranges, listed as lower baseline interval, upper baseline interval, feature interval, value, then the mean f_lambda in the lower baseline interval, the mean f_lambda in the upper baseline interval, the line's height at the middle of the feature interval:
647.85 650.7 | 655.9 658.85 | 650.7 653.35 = 0.153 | 16.7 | 20.9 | 18.2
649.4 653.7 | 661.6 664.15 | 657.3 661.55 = -0.343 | 17.2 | 17.1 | 17.1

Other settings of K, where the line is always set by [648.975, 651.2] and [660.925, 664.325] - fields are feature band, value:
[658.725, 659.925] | -0.05 mag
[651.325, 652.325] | -0.01 mag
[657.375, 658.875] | -0.23 mag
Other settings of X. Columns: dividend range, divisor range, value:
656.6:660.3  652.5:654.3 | 1.02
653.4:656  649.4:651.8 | 1.13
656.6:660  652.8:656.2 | 1.02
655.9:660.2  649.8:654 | 1.14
